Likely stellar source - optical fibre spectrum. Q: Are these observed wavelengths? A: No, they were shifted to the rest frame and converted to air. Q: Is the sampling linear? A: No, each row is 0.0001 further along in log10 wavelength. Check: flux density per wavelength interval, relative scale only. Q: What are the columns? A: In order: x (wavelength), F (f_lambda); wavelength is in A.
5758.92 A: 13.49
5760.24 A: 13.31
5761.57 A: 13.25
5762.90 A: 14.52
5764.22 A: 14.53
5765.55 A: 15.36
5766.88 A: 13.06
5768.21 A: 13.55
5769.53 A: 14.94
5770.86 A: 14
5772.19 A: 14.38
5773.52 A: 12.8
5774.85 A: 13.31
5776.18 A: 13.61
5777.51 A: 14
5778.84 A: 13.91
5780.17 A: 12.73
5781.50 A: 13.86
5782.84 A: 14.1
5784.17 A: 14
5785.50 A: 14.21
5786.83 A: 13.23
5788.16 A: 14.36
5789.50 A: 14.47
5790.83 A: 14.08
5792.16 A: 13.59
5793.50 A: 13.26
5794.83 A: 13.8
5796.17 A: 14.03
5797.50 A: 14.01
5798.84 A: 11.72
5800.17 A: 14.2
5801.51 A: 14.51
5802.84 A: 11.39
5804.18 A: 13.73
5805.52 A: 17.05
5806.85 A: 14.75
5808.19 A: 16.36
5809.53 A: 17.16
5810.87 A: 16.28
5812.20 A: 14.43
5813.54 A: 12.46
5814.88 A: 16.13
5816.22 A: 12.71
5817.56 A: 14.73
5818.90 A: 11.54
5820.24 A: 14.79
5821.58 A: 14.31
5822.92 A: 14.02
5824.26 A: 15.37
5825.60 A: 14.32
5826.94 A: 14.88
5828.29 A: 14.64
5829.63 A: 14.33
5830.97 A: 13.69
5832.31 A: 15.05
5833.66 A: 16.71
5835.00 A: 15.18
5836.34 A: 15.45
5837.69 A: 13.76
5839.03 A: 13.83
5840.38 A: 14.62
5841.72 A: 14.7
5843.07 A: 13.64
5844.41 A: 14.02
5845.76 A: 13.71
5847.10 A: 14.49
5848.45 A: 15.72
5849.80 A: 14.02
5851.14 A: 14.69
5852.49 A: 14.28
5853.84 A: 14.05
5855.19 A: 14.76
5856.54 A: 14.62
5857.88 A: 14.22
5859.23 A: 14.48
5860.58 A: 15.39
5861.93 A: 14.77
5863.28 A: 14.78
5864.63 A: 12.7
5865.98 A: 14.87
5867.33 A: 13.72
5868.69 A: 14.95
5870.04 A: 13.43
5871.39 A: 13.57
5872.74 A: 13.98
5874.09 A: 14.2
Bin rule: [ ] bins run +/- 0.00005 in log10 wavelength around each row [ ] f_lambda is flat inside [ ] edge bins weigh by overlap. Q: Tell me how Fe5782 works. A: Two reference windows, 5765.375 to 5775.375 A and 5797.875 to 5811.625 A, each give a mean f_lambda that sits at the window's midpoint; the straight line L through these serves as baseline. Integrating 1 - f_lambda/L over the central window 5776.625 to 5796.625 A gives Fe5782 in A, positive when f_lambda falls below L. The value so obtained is 0.6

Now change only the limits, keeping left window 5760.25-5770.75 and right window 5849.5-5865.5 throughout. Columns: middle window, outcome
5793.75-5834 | -0.38 A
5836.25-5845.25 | 0.10 A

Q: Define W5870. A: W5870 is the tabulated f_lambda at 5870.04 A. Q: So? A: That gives 13.43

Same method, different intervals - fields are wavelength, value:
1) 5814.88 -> 16.13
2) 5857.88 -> 14.22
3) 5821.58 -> 14.31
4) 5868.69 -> 14.95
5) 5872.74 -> 13.98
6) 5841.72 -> 14.7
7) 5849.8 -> 14.02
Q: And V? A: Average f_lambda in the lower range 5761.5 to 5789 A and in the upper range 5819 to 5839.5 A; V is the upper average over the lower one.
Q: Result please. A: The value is 1.05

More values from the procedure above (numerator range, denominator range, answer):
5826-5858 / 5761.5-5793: 1.05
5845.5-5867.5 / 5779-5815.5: 1.02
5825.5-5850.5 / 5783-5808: 1.04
